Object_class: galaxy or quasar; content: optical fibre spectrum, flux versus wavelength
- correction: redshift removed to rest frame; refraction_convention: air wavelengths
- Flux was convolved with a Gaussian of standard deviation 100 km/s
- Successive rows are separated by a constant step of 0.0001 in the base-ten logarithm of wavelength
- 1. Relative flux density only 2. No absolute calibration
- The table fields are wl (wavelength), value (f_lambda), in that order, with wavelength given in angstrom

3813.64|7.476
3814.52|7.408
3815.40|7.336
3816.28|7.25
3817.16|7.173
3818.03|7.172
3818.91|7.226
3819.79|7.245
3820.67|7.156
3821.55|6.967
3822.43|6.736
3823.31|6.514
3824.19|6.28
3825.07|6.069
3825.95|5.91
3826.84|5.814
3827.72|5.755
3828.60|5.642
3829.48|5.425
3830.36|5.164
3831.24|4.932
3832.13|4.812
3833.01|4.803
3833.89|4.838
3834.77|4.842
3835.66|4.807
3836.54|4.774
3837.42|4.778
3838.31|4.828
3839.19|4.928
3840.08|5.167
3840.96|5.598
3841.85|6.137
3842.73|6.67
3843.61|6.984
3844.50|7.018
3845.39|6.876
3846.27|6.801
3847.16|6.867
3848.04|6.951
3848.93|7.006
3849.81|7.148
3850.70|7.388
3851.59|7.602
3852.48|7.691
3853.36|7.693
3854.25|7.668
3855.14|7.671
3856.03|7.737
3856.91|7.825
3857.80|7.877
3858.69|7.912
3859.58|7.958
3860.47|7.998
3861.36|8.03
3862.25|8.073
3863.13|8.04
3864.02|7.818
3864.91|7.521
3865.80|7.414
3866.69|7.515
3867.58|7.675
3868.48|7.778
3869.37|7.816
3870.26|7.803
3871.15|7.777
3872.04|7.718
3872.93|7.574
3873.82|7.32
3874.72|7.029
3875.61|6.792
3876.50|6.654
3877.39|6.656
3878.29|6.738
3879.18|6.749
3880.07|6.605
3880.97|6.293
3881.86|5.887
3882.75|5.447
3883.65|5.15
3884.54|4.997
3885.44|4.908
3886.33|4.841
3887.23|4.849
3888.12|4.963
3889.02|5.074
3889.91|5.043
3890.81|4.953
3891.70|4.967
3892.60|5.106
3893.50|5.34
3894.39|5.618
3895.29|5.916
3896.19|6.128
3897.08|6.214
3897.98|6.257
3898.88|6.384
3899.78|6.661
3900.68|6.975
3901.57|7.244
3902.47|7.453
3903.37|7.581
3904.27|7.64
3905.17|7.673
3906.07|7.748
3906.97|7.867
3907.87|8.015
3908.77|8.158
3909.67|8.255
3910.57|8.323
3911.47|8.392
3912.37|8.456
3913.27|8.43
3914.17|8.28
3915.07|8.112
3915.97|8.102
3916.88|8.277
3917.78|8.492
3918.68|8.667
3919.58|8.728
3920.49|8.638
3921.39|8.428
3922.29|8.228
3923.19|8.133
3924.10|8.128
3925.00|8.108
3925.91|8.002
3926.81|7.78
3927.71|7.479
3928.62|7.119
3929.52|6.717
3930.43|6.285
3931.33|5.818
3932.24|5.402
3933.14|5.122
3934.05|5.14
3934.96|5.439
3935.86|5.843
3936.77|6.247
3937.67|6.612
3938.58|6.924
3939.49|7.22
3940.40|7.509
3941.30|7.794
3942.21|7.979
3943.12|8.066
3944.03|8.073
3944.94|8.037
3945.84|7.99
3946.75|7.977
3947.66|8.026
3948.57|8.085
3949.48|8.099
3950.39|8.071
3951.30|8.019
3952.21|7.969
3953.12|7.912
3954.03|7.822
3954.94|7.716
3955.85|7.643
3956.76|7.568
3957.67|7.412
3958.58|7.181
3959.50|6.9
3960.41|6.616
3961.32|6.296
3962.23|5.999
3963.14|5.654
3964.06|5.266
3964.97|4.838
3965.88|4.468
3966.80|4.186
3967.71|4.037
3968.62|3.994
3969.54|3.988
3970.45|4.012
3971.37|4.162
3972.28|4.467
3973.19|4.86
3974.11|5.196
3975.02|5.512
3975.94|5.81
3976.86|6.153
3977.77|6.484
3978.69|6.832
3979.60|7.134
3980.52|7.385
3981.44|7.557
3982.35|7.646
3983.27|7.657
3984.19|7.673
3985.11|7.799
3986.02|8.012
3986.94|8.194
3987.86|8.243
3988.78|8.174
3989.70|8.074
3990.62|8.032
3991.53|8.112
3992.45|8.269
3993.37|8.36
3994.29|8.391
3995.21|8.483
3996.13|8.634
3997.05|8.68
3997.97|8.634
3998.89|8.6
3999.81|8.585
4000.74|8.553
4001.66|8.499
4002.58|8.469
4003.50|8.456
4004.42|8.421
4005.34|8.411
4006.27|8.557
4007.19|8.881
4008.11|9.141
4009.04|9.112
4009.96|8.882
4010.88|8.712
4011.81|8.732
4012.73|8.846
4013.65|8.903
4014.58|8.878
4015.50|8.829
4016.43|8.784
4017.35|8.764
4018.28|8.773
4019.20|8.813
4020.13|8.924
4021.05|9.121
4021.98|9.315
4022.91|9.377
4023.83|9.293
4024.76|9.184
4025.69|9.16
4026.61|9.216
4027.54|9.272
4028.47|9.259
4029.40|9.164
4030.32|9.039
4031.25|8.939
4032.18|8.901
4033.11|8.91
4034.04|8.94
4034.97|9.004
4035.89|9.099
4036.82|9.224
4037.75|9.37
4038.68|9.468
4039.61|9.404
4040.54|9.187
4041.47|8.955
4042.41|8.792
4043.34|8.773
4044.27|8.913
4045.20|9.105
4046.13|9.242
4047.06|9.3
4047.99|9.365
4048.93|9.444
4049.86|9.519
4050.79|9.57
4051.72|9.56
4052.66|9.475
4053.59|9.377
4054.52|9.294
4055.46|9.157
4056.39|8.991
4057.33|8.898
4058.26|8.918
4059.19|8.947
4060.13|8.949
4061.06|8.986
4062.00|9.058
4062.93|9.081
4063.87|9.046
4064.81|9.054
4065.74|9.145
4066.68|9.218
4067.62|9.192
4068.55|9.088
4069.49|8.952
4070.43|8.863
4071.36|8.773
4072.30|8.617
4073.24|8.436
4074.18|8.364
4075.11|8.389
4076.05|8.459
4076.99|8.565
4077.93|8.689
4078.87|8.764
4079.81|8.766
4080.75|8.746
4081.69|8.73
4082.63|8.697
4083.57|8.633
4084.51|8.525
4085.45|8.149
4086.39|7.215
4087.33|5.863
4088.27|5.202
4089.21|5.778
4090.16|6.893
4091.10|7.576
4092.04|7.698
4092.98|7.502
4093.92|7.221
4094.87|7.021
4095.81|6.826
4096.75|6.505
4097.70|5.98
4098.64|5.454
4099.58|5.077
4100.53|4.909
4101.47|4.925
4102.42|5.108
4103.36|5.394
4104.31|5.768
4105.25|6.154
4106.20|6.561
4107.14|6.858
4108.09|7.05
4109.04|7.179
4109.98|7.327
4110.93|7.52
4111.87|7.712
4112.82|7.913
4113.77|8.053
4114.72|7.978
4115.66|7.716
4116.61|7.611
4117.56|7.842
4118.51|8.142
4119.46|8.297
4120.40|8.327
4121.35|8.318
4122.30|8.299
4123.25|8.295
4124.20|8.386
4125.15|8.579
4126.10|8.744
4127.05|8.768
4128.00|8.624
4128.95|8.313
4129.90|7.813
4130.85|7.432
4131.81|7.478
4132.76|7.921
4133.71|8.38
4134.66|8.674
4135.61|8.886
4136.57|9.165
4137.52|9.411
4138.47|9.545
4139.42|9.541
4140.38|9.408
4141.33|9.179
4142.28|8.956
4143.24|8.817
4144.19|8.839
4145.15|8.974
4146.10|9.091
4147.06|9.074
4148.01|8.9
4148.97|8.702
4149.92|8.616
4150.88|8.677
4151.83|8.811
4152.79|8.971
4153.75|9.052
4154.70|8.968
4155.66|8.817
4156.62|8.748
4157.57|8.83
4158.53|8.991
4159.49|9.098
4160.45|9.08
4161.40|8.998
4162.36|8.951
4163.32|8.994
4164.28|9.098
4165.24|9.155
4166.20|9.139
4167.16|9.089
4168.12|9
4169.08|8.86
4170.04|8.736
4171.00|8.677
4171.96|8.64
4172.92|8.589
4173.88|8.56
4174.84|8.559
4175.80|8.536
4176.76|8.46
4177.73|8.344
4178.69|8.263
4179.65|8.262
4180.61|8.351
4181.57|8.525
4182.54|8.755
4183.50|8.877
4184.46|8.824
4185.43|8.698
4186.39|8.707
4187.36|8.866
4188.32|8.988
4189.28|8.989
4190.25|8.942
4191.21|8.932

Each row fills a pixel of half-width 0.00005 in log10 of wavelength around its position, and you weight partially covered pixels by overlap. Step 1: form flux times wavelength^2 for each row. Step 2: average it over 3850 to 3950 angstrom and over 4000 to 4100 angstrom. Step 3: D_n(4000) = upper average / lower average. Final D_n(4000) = 1.30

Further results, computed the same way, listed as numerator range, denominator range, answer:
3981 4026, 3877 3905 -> 1.52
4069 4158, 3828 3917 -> 1.34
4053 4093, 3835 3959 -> 1.31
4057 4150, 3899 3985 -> 1.24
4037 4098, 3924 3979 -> 1.38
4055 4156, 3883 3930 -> 1.27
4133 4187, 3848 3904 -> 1.50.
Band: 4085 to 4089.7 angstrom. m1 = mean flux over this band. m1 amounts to 6.43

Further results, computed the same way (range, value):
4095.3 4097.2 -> 6.7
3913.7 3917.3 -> 8.18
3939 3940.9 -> 7.38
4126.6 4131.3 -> 8.2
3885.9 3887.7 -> 4.85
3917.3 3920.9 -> 8.63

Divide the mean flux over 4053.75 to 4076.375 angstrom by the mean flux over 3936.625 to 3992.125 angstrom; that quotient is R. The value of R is 1.30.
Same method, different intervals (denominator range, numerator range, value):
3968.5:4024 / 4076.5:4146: 0.98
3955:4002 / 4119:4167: 1.28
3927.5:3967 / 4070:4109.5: 1.05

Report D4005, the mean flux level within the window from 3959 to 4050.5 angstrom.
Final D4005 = 7.97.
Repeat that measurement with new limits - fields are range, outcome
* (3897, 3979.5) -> 6.99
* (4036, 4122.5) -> 8.1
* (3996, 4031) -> 8.87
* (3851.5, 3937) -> 7.07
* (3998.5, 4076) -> 8.99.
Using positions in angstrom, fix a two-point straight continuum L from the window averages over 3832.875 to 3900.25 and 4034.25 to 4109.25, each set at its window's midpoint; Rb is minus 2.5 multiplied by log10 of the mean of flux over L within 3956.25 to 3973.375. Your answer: 0.33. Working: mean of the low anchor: 6.52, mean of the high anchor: 8.15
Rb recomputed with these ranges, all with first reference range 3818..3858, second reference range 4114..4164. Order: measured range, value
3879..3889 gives 0.22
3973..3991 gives 0.04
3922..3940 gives 0.04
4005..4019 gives -0.15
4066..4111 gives 0.12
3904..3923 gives -0.19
